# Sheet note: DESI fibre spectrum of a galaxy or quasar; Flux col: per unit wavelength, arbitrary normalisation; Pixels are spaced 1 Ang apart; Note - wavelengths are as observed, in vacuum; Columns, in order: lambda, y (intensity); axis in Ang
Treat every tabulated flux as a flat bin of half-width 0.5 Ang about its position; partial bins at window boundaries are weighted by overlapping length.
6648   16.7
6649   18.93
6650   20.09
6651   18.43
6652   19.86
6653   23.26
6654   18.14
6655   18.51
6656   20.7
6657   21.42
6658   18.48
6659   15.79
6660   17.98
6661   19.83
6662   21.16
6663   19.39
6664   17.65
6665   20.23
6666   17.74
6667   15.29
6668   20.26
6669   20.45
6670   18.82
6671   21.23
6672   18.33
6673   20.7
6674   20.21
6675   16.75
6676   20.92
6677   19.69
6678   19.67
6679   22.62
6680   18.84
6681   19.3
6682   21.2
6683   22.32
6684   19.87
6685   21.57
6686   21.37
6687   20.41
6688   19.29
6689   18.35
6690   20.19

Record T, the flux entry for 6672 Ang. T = 18.33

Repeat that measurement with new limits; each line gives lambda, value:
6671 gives 21.23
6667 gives 15.29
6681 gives 19.3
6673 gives 20.7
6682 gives 21.2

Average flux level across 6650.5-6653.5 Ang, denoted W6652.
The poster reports 20.5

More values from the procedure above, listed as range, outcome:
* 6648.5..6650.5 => 19.5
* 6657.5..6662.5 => 18.6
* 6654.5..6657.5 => 20.2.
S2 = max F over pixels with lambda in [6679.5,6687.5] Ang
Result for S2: 22.32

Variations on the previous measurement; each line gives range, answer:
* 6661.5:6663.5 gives 21.16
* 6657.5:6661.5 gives 19.83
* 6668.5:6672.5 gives 21.23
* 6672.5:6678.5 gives 20.92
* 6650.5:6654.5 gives 23.26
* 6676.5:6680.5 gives 22.62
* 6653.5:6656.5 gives 20.7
